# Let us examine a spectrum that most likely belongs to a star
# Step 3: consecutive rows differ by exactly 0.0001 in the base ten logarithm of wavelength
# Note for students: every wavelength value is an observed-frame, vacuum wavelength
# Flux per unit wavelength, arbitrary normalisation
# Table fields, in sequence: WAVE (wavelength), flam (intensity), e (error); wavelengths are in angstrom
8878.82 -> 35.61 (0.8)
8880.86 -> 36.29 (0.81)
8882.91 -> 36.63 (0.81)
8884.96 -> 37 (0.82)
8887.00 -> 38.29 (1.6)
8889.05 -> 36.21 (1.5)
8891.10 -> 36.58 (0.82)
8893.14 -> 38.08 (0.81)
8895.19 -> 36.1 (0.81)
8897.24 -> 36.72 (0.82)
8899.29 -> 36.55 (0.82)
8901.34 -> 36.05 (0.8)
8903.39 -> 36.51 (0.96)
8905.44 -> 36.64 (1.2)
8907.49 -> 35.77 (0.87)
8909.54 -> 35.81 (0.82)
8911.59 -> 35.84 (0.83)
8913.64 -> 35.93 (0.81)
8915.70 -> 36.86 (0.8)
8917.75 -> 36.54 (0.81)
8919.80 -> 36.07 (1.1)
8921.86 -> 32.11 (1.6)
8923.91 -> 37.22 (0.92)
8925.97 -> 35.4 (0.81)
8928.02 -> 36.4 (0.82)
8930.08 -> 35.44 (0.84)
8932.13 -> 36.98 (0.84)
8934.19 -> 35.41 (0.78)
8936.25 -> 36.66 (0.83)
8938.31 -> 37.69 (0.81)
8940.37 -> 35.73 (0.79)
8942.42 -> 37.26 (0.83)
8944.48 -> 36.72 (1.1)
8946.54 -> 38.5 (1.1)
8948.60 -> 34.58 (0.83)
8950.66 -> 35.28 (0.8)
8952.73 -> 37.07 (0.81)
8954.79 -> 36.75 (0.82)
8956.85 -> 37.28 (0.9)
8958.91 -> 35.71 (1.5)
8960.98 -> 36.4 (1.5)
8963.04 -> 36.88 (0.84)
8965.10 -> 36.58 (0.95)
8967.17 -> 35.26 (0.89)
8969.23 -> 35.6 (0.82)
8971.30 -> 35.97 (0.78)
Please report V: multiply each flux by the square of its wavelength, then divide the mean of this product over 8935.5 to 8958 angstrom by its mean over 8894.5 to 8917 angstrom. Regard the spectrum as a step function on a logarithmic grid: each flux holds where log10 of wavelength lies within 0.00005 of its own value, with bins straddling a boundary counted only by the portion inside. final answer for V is 1.0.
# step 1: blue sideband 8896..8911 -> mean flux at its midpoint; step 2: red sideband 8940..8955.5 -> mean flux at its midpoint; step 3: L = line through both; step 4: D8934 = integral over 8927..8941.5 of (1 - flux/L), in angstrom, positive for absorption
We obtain 0.0 angstrom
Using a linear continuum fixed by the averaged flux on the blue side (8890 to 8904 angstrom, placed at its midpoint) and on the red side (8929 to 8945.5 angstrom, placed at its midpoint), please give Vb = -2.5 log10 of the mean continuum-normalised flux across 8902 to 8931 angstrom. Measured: 0.020 mag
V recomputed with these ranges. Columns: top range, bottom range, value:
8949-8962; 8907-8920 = 1.01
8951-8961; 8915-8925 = 1.03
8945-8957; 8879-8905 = 1.01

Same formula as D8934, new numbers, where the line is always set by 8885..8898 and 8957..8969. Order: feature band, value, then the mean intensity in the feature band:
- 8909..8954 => 0.5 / 36.2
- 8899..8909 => 0.2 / 36.3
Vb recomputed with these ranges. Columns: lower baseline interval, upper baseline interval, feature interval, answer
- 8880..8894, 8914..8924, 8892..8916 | 0.00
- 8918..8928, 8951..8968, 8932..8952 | -0.01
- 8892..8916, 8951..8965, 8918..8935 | 0.02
